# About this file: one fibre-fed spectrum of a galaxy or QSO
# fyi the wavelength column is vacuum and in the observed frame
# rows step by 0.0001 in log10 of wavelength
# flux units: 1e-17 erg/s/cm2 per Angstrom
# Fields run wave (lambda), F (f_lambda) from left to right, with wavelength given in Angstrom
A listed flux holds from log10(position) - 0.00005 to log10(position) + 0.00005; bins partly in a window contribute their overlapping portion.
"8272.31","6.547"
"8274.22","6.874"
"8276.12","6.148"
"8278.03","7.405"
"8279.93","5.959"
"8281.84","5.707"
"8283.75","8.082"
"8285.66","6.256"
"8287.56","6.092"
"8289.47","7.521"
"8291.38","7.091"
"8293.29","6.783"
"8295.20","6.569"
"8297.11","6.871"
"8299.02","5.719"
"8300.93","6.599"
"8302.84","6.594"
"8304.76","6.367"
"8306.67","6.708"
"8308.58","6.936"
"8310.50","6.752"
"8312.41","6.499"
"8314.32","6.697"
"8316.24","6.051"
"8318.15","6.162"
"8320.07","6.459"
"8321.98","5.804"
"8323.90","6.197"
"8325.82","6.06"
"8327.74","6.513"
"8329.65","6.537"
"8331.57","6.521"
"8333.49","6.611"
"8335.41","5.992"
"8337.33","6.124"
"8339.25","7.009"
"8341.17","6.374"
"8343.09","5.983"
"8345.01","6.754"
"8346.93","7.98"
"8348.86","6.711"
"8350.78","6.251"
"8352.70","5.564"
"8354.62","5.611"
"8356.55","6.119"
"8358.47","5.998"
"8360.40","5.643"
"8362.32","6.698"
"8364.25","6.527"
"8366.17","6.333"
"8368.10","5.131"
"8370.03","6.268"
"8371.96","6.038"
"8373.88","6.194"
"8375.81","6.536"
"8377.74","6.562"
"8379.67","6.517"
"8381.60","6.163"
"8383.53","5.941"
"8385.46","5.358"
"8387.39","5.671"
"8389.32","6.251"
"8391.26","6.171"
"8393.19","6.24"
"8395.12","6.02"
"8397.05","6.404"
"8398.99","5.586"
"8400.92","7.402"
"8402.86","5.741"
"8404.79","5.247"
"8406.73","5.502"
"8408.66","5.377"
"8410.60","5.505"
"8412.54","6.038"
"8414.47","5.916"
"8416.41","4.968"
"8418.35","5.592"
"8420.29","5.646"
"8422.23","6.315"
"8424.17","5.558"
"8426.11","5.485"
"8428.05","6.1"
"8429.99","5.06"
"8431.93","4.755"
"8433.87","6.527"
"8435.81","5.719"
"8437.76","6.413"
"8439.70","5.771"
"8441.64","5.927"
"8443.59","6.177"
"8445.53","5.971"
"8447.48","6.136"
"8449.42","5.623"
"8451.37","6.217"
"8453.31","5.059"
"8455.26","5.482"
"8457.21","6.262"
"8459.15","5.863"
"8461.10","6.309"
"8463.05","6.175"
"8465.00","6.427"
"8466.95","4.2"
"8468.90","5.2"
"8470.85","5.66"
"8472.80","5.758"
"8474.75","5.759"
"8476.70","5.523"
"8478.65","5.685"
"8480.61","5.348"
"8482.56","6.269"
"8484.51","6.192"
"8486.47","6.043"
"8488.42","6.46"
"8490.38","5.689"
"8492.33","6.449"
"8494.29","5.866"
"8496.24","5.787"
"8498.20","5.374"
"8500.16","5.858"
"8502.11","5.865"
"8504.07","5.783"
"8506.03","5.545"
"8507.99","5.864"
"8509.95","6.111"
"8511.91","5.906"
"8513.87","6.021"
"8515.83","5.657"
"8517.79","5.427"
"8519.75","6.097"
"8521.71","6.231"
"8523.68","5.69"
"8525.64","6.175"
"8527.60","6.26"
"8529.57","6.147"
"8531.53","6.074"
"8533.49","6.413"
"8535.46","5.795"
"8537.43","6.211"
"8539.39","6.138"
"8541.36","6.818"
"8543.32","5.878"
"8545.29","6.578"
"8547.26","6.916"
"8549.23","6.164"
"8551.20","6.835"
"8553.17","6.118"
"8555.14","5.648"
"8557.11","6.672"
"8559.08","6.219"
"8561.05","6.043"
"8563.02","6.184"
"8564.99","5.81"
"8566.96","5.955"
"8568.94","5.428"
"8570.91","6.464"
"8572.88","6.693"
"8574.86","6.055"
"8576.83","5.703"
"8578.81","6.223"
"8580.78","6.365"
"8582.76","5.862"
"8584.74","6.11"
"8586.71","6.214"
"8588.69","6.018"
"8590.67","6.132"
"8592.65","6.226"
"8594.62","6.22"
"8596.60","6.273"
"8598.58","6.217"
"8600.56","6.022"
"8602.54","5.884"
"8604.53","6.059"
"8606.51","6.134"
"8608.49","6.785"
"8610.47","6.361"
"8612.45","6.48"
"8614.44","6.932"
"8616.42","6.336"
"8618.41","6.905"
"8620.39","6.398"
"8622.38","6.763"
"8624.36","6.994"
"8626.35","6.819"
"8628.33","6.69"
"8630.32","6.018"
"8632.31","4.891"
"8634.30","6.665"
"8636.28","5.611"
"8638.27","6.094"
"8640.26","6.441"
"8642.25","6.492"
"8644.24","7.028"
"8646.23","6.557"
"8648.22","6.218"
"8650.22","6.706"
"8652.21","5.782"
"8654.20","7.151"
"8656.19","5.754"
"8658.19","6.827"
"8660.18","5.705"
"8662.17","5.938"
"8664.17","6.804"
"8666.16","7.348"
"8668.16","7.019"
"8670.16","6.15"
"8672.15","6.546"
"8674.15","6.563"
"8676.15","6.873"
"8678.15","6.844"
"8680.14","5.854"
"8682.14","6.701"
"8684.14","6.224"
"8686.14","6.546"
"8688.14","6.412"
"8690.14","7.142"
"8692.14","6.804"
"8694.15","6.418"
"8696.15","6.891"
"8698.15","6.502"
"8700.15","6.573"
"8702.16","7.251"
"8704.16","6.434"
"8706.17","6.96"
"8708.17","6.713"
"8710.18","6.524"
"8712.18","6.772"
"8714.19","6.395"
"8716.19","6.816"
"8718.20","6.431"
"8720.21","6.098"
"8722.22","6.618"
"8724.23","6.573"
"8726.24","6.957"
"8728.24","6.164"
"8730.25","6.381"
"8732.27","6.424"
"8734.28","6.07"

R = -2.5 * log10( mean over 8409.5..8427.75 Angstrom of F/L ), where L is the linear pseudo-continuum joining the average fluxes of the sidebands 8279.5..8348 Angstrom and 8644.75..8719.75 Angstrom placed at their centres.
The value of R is 0.15 mag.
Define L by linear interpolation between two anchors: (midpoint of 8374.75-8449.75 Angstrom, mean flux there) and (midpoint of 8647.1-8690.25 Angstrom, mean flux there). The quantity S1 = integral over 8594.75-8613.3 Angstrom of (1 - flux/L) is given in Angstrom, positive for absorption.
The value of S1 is 0.3 Angstrom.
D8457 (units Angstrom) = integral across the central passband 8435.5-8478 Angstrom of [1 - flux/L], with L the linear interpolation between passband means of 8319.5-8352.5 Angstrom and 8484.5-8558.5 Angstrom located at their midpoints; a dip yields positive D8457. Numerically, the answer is 2.7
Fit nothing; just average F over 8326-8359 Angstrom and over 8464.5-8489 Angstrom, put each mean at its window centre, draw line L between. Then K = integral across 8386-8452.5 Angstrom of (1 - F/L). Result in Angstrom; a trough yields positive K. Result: 1.7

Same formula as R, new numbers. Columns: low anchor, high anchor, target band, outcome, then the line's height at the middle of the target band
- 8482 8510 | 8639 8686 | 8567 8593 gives 0.02 mag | 6.22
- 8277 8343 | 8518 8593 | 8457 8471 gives 0.10 mag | 6.29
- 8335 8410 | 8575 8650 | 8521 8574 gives 0.01 mag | 6.26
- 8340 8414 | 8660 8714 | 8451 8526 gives 0.09 mag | 6.3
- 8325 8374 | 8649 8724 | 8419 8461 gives 0.10 mag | 6.37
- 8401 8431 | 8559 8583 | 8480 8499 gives -0.02 mag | 5.86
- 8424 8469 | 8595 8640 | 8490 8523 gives 0.02 mag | 5.98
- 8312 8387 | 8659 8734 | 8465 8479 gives 0.17 mag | 6.37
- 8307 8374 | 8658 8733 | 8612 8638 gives 0.02 mag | 6.53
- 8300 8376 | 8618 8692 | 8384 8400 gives 0.07 mag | 6.37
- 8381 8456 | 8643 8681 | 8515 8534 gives 0.02 mag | 6.12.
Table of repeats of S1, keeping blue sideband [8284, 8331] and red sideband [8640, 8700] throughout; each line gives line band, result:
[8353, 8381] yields 1.6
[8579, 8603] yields 1.5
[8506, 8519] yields 1.4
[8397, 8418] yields 2.5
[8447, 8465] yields 1.7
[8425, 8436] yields 1.6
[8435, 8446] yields 0.9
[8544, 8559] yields 0.3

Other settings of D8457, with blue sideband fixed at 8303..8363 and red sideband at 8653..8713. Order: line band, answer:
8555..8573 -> 1.2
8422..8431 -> 1.1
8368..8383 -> 0.4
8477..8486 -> 0.9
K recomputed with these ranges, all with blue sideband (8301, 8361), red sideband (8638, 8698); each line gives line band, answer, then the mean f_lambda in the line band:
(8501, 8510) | 0.9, 5.81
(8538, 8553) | 0.1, 6.45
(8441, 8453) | 0.9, 5.96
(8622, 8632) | 0.0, 6.53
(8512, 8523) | 1.0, 5.88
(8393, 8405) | 0.5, 6.14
